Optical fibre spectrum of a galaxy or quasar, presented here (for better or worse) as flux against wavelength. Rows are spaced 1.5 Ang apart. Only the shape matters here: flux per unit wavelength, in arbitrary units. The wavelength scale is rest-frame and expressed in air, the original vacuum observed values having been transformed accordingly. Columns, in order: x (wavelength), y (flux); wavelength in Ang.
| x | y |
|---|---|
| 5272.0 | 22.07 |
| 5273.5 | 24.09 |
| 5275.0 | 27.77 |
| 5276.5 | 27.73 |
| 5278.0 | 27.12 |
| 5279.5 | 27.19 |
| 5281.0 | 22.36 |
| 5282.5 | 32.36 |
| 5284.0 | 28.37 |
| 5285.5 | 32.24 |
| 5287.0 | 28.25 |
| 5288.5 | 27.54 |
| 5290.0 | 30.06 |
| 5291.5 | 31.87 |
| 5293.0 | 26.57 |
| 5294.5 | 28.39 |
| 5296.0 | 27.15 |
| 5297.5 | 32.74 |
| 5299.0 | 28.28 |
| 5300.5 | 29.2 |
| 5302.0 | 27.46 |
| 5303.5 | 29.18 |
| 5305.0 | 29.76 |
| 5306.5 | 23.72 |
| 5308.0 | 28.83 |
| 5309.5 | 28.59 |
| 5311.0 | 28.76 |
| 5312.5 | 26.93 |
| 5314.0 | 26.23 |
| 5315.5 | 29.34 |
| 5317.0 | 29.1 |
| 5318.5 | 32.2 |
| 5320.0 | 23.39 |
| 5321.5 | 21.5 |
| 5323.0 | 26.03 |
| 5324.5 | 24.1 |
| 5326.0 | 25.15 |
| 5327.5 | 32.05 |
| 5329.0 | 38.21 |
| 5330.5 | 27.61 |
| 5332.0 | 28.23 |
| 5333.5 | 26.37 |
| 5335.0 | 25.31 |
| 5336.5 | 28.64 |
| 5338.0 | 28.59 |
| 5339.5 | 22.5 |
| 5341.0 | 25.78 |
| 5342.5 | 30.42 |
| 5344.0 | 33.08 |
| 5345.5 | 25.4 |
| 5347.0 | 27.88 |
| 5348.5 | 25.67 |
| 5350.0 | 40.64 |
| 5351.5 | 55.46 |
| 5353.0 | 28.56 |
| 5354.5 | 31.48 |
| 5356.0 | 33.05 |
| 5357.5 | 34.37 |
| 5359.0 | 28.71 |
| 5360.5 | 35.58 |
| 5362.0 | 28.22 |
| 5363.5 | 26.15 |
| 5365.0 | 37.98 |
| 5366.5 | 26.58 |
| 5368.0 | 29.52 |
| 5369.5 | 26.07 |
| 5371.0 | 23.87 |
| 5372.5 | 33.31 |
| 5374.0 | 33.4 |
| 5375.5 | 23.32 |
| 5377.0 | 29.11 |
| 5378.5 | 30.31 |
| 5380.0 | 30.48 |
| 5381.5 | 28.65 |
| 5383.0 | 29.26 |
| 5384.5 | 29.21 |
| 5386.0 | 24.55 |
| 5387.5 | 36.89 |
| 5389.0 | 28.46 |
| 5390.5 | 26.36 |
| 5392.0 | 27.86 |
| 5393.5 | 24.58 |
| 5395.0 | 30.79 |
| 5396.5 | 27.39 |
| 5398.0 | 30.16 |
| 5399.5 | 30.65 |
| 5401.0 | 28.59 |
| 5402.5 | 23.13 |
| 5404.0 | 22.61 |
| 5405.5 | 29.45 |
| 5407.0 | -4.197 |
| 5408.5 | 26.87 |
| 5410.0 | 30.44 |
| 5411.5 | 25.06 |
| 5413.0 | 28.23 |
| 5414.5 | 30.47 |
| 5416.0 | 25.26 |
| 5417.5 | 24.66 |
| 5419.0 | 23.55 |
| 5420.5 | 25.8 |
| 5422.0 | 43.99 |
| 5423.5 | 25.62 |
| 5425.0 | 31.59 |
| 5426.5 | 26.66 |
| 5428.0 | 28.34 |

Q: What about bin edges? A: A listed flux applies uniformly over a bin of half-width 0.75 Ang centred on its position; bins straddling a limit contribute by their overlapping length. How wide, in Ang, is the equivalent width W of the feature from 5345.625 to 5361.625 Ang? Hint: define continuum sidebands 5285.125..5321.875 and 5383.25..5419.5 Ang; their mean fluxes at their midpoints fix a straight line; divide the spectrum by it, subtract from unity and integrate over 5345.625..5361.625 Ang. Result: -3.7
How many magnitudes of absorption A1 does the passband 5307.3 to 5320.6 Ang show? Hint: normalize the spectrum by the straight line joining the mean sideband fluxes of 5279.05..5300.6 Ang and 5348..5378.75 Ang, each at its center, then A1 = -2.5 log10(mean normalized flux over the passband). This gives 0.06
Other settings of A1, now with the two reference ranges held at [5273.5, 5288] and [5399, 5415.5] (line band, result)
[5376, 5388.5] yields -0.17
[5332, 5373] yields -0.16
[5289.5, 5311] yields -0.05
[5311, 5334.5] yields -0.04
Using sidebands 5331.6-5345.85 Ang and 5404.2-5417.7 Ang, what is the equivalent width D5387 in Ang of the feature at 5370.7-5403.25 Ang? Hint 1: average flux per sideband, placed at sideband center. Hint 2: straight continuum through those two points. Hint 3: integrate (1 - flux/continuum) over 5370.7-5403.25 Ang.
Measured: -4.7 Ang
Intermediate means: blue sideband 27.5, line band 28.7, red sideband 23.9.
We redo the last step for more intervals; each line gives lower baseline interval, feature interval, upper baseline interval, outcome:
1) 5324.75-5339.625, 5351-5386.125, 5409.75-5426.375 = -2.76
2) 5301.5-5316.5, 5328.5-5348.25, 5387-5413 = -0.56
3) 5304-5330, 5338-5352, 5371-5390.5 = -1.33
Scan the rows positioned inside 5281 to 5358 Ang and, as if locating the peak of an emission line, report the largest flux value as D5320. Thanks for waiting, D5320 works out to 55.46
